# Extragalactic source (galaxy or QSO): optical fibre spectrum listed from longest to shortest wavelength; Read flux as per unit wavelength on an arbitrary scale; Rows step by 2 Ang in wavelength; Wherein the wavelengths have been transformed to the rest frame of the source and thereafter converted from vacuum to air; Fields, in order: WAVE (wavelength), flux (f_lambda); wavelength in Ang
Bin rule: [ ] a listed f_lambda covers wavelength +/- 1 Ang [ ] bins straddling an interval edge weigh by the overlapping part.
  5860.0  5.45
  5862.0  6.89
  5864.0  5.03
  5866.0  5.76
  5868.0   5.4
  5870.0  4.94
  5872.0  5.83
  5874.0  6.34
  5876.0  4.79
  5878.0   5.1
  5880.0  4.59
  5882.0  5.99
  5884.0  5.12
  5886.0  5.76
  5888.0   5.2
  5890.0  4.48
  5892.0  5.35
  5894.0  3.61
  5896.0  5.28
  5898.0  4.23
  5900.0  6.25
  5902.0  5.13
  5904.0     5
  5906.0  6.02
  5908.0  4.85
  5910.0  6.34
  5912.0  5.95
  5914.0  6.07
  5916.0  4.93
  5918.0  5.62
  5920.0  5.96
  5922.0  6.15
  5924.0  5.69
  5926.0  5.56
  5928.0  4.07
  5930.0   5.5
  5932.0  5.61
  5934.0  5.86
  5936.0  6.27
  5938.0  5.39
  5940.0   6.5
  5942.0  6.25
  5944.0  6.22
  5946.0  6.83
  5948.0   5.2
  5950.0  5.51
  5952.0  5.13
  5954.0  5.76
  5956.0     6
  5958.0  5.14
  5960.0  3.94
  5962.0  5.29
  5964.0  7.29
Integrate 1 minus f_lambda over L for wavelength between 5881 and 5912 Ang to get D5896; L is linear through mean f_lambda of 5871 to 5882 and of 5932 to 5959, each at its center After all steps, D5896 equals 1.4 Ang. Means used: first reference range 5.39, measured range 5.26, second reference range 5.84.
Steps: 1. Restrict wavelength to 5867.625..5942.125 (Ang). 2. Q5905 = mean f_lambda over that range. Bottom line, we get 5.44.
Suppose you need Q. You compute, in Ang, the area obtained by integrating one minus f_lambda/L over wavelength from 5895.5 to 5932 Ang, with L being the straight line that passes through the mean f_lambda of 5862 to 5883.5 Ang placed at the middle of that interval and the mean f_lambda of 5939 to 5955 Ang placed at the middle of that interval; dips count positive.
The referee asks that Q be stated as 1.4 Ang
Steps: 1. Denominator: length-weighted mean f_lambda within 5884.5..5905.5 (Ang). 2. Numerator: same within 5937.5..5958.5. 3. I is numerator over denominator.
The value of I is 1.15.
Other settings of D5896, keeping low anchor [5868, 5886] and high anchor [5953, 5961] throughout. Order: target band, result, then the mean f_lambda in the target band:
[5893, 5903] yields 0.80 Ang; 4.9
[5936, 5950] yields -2.15 Ang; 6.04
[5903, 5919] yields -0.90 Ang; 5.6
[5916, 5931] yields -0.55 Ang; 5.47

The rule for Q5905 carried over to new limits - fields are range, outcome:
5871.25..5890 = 5.36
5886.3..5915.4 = 5.28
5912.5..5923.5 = 5.75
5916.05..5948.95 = 5.77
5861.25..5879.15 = 5.54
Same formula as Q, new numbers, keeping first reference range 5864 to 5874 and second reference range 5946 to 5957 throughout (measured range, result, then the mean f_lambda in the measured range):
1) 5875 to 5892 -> 1.2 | 5.14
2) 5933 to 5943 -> -0.8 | 6.05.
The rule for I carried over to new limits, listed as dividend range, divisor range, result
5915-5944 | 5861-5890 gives 1.04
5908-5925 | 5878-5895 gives 1.15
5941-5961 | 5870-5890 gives 1.05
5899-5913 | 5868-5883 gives 1.05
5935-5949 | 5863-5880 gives 1.14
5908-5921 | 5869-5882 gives 1.08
